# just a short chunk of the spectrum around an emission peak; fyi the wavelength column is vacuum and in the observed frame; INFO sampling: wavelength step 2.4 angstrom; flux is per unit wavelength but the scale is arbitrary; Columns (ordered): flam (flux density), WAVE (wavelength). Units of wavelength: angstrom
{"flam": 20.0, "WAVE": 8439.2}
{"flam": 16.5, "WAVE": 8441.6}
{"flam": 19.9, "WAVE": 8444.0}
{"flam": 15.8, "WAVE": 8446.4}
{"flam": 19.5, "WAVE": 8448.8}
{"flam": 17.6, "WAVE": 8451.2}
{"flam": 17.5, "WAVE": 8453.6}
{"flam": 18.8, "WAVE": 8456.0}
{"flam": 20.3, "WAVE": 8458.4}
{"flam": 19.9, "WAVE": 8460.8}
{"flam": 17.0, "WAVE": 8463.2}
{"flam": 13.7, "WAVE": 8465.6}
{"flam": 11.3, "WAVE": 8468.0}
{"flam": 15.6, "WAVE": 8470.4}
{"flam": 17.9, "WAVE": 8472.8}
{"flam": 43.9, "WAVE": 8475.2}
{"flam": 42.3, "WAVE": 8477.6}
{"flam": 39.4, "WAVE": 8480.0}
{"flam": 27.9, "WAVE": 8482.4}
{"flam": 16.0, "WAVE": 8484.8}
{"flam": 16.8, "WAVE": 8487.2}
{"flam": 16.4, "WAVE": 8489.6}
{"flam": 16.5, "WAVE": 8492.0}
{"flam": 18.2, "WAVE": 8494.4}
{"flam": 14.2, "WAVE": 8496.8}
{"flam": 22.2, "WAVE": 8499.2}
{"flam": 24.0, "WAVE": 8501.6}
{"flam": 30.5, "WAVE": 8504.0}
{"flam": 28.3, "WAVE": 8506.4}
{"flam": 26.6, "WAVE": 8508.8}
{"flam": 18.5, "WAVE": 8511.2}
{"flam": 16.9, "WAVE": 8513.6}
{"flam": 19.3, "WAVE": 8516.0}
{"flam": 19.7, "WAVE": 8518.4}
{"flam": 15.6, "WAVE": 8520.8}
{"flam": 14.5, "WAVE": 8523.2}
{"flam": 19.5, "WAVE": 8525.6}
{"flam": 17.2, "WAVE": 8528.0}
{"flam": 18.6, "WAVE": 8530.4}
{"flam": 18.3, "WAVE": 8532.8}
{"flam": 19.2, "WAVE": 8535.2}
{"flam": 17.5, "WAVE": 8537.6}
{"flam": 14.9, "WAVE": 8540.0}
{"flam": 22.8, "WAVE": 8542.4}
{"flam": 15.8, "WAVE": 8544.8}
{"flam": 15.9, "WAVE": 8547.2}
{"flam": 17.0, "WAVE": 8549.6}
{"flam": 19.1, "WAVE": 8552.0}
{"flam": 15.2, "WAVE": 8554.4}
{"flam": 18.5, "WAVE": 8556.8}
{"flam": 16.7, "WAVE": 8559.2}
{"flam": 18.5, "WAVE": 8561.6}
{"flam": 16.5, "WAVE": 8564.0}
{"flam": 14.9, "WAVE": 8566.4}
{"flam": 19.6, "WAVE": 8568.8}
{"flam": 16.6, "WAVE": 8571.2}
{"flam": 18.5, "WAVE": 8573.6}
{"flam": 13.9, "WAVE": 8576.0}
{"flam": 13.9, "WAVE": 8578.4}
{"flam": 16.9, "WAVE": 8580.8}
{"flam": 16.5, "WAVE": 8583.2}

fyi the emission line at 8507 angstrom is [N II] 6583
